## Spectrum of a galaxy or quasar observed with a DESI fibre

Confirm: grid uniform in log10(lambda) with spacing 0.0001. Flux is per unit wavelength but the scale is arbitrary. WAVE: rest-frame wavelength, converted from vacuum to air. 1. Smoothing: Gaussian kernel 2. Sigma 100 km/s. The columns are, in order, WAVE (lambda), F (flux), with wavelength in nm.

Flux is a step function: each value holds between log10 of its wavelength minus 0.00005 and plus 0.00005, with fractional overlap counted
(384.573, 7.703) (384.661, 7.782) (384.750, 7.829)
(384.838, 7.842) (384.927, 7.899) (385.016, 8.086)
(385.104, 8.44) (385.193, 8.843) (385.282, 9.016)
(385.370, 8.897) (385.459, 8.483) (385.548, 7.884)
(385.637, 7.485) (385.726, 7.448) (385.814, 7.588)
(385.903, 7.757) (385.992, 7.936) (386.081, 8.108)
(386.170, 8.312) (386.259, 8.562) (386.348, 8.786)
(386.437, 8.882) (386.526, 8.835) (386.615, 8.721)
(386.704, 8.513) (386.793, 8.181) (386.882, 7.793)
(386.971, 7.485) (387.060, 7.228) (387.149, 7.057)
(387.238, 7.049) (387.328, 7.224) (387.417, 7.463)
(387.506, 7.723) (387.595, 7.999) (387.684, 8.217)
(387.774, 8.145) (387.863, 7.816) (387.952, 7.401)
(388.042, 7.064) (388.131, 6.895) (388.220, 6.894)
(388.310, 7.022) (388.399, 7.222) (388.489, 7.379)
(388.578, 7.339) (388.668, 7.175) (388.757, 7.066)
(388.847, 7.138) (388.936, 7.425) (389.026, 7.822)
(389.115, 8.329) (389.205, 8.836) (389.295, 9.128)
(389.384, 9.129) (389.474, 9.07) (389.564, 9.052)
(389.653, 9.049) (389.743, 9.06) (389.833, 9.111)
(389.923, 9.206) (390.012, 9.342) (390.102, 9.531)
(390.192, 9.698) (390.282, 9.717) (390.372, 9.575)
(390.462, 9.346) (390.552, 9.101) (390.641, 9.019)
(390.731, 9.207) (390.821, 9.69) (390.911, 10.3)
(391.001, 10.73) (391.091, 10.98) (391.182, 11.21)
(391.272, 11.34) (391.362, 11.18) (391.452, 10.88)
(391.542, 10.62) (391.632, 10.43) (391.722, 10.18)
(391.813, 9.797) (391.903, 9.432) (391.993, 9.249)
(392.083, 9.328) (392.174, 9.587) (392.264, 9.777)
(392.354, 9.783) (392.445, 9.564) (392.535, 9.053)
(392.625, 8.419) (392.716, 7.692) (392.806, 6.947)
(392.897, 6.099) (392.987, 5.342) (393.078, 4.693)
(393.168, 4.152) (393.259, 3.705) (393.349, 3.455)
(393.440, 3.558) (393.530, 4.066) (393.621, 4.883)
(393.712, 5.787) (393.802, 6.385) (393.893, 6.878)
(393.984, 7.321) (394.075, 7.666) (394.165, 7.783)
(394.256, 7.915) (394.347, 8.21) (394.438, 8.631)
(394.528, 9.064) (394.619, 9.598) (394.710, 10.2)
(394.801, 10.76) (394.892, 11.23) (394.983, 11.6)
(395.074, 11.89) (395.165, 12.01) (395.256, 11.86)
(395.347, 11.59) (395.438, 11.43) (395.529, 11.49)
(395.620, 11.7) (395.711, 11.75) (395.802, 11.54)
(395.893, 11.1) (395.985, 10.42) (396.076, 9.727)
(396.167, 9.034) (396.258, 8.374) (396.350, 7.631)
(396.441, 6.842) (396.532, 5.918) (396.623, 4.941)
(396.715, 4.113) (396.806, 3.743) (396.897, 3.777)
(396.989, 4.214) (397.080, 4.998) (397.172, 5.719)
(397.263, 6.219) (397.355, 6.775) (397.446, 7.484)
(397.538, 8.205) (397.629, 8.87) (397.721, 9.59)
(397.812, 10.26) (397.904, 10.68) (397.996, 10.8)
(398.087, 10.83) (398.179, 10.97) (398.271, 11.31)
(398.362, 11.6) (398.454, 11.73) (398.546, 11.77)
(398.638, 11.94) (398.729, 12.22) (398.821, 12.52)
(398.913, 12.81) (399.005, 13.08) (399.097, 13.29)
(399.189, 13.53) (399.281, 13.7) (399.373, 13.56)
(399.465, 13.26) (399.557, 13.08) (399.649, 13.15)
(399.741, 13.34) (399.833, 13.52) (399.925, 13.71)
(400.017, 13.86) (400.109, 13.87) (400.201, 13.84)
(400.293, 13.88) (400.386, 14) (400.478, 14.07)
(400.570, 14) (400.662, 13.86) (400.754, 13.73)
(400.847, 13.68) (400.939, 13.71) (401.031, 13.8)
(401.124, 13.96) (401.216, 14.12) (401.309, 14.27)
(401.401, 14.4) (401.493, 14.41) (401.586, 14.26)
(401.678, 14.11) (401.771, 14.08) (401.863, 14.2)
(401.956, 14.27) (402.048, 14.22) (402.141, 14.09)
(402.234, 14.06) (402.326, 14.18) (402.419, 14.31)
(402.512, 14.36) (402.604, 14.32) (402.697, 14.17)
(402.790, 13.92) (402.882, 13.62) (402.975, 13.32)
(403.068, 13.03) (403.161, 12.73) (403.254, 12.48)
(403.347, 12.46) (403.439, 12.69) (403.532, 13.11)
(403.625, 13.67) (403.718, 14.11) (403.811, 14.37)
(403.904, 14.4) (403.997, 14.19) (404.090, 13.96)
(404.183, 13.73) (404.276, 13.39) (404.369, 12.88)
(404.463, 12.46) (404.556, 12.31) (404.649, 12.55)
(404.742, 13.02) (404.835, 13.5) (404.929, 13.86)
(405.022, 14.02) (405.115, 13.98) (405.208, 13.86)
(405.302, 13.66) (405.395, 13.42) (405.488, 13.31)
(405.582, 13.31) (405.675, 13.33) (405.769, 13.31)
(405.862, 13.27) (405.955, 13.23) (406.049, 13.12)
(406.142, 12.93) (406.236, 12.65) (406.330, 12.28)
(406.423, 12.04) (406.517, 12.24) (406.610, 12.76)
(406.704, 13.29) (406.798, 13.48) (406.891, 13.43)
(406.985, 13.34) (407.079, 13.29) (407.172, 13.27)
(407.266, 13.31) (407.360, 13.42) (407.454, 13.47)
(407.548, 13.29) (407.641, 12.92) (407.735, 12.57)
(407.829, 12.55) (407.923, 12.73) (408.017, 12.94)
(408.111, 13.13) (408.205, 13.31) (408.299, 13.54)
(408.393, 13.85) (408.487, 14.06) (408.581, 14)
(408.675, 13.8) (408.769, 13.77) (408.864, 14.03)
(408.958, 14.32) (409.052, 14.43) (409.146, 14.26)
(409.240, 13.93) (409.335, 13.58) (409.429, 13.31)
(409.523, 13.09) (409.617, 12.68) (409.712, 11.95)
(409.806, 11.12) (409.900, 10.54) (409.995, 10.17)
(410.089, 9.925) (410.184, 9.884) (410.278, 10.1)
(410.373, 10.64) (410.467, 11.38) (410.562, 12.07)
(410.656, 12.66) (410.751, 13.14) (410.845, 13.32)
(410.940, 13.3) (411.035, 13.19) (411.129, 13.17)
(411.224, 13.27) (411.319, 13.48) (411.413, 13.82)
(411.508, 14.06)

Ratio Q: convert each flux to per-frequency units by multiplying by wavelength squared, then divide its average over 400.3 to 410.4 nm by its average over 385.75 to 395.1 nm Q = 1.72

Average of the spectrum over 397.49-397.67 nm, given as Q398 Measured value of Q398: 8.52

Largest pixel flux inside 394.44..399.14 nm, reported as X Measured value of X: 13.29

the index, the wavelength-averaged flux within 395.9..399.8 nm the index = 9.7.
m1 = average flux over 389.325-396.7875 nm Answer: 8.84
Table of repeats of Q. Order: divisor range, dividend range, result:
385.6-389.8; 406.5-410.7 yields 1.80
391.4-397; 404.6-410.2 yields 1.68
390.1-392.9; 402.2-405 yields 1.49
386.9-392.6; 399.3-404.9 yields 1.65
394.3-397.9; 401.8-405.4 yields 1.61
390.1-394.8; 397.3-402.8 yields 1.60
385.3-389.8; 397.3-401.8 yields 1.68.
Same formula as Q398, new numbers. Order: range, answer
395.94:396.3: 9.41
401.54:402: 14.2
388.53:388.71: 7.26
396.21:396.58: 7.19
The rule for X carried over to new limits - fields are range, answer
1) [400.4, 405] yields 14.41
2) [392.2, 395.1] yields 11.89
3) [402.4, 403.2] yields 14.36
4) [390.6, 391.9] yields 11.34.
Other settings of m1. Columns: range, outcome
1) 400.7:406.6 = 13.6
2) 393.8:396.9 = 9.08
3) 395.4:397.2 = 7.93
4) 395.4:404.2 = 11.9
